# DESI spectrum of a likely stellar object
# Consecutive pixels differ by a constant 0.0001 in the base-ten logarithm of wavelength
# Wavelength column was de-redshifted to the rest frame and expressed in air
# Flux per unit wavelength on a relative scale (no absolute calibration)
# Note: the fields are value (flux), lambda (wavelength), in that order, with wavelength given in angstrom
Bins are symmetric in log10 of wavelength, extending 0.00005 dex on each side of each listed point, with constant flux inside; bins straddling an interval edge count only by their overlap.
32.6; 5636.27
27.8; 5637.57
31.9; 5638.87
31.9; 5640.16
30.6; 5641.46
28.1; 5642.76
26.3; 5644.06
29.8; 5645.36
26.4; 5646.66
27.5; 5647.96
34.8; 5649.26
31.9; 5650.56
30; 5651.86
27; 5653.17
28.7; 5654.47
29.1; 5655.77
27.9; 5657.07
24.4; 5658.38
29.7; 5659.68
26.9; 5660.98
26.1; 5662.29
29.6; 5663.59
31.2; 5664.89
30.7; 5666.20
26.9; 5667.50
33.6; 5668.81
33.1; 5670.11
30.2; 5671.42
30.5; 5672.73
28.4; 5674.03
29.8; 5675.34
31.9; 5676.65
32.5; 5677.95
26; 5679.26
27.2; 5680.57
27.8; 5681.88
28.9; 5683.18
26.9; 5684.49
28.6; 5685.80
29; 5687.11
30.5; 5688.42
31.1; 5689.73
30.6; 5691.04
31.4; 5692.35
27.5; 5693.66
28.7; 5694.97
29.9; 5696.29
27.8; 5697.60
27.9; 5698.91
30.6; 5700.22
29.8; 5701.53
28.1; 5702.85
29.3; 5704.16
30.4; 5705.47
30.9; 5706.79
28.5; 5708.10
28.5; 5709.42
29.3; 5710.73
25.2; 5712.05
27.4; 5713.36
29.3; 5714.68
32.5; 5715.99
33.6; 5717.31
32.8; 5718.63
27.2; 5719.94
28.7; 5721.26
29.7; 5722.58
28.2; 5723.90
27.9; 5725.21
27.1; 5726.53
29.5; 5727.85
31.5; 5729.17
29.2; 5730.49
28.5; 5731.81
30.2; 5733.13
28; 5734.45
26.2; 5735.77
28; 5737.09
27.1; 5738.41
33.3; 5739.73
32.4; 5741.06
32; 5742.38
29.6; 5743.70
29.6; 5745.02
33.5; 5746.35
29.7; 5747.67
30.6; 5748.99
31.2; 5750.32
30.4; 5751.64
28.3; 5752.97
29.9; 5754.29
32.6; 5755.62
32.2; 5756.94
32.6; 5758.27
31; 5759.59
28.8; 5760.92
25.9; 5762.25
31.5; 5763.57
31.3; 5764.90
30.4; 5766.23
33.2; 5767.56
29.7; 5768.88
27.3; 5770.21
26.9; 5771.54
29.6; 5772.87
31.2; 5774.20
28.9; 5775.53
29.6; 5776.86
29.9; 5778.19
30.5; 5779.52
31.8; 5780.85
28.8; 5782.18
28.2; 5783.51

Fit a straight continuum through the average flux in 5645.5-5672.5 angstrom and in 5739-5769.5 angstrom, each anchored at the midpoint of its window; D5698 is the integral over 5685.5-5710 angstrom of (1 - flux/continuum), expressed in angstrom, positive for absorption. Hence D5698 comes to 0.40 angstrom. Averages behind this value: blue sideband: 29.3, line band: 29.4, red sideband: 30.8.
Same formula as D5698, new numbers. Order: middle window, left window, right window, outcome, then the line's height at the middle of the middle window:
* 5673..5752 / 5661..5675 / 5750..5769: 2.02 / 30.2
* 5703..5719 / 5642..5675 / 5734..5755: -0.01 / 29.7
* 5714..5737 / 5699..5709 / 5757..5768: 0.41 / 29.9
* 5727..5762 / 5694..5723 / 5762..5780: -0.66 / 29.6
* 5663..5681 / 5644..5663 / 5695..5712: -0.90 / 28.7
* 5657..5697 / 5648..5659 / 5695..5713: -0.38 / 29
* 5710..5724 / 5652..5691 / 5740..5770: 0.24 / 30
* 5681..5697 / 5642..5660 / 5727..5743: -0.06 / 29.1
